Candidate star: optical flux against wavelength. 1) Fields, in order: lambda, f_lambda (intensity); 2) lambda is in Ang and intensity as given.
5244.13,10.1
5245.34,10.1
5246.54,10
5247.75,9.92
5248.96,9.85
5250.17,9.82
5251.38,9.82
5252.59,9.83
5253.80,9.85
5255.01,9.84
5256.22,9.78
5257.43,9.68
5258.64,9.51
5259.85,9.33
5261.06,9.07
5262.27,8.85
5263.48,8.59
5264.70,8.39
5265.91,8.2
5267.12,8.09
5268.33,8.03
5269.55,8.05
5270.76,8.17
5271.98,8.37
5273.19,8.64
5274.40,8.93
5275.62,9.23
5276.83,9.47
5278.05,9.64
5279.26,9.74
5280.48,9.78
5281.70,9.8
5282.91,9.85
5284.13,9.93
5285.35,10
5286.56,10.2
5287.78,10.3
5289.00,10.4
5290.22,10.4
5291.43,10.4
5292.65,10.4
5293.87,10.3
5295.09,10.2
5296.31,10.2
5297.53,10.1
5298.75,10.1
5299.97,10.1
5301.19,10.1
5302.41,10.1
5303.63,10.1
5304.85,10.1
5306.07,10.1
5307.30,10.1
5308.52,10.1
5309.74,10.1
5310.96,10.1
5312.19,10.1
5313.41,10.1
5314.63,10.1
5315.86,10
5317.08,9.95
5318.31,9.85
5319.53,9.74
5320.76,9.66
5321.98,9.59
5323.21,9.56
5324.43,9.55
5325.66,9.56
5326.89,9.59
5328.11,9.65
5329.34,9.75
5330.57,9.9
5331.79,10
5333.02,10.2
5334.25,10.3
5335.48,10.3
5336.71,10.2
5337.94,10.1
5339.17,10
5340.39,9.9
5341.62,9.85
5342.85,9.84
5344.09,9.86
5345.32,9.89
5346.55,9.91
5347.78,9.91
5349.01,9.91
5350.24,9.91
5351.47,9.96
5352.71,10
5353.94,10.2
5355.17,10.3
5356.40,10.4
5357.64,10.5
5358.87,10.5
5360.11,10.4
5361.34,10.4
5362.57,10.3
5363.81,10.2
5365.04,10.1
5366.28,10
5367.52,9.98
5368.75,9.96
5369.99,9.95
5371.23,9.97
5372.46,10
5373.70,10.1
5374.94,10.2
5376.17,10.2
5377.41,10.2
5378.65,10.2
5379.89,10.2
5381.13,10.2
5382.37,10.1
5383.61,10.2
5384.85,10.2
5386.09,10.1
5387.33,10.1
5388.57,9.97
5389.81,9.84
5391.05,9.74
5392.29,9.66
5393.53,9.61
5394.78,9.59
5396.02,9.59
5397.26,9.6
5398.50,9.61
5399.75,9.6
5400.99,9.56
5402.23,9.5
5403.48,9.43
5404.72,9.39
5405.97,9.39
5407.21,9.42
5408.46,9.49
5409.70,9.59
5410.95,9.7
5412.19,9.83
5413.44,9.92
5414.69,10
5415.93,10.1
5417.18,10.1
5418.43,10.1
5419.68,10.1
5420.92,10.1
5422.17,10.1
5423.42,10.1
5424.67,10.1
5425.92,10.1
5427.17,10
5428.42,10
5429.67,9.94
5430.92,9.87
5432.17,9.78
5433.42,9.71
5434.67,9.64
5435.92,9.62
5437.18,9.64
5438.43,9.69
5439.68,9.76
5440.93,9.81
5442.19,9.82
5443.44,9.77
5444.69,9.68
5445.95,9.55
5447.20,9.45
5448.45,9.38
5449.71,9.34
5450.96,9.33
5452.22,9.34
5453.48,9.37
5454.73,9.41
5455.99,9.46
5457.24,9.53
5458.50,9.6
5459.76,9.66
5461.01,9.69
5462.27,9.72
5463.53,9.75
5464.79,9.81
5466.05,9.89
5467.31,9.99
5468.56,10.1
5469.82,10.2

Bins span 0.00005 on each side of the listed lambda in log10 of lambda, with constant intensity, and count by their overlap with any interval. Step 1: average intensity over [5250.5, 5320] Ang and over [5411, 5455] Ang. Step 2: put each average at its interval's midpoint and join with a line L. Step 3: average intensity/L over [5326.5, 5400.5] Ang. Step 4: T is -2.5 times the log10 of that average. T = -0.032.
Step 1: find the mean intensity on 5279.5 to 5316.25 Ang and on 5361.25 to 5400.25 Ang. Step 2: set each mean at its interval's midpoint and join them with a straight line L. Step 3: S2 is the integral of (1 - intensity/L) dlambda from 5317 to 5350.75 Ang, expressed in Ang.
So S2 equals 0.6 Ang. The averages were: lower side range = 10.1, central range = 9.87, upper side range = 9.98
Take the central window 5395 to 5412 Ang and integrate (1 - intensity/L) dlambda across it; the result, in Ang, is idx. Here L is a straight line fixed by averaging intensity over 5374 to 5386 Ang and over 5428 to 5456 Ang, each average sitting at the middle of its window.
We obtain 0.7 Ang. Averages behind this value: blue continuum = 10.2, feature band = 9.54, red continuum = 9.62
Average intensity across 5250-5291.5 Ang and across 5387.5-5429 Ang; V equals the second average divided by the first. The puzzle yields 1.0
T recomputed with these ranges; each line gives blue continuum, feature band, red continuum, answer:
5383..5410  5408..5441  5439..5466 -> -0.028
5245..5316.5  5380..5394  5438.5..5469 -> -0.038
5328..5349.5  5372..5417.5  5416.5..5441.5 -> 0.011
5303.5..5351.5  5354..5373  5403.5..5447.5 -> -0.034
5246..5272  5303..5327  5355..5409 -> -0.044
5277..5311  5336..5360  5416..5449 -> -0.008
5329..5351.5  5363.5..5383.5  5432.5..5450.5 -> -0.024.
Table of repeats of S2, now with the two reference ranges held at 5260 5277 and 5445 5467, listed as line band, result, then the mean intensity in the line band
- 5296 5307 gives -1.7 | 10.1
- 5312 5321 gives -1.1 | 9.94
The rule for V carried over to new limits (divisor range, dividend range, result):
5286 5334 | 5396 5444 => 0.98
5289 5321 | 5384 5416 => 0.96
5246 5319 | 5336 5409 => 1.03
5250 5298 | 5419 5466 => 1.03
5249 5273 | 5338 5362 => 1.12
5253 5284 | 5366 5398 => 1.10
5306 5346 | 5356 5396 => 1.02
